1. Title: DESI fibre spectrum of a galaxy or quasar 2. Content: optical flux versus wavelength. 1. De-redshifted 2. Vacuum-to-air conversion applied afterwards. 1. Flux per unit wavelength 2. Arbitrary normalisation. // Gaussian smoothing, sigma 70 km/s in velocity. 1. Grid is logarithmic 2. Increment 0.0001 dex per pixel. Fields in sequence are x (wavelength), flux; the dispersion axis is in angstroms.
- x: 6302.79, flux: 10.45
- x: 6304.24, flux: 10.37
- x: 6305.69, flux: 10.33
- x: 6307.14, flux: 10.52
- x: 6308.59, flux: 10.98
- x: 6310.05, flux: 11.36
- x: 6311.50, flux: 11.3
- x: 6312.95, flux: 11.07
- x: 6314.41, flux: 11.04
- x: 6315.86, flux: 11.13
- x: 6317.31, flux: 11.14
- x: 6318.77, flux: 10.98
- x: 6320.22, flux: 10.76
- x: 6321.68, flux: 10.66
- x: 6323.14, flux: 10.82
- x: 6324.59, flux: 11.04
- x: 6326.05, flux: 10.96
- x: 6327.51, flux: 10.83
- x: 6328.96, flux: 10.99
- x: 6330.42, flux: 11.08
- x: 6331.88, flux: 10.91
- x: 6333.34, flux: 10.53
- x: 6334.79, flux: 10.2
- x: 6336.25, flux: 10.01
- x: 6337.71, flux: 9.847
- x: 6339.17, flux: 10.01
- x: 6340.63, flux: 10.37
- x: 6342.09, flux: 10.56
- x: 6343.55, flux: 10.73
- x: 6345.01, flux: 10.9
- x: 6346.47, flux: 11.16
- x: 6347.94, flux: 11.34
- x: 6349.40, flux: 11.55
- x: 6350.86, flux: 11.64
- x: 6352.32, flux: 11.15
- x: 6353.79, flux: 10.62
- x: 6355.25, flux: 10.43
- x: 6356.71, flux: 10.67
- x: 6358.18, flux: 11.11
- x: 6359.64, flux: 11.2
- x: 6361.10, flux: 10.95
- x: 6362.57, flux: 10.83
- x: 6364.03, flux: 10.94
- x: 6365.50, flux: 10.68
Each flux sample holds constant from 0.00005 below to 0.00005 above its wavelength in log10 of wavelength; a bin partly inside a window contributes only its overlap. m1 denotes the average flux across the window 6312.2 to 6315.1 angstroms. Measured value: 11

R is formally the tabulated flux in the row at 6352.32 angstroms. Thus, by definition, 11.15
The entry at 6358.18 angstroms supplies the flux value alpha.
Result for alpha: 11.11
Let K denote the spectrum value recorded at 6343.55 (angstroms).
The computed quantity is 10.73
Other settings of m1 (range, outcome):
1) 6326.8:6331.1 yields 11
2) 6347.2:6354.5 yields 11.2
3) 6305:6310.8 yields 10.8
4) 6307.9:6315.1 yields 11.1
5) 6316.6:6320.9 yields 11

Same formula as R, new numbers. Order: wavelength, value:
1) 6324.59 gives 11.04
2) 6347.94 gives 11.34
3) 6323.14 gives 10.82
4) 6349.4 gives 11.55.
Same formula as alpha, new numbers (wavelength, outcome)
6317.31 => 11.14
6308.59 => 10.98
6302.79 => 10.45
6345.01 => 10.9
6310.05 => 11.36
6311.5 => 11.3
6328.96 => 10.99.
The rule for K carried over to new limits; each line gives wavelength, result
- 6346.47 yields 11.16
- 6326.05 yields 10.96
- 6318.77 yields 10.98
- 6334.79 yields 10.2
